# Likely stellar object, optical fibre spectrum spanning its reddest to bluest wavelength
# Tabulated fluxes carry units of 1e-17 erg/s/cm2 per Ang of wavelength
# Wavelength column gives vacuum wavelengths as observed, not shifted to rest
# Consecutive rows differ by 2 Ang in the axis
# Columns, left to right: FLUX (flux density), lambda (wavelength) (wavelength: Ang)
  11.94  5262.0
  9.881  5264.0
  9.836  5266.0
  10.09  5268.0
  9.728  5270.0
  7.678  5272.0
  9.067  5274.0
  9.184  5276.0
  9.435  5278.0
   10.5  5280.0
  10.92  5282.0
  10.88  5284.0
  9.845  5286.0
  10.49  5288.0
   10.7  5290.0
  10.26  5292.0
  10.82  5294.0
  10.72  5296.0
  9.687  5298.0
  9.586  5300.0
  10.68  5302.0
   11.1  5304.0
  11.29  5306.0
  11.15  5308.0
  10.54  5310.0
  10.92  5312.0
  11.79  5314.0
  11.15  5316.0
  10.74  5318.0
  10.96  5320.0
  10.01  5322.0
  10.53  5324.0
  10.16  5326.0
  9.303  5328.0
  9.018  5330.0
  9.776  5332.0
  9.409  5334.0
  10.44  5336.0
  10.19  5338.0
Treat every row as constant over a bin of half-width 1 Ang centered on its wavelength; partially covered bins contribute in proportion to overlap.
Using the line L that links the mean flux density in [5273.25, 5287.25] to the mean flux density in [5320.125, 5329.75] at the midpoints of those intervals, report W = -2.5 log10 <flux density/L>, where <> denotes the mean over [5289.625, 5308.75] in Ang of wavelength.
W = -0.06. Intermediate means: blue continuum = 10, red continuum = 10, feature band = 10.6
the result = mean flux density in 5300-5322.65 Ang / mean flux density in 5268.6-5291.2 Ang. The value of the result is 1.10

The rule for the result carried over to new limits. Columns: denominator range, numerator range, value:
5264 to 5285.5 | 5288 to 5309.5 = 1.09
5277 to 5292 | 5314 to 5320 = 1.07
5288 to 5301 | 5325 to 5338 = 0.94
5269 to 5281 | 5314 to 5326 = 1.16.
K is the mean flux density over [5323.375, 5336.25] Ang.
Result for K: 9.75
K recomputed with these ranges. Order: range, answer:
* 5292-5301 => 10.2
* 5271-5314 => 10.3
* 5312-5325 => 10.9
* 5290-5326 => 10.7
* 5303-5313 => 11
